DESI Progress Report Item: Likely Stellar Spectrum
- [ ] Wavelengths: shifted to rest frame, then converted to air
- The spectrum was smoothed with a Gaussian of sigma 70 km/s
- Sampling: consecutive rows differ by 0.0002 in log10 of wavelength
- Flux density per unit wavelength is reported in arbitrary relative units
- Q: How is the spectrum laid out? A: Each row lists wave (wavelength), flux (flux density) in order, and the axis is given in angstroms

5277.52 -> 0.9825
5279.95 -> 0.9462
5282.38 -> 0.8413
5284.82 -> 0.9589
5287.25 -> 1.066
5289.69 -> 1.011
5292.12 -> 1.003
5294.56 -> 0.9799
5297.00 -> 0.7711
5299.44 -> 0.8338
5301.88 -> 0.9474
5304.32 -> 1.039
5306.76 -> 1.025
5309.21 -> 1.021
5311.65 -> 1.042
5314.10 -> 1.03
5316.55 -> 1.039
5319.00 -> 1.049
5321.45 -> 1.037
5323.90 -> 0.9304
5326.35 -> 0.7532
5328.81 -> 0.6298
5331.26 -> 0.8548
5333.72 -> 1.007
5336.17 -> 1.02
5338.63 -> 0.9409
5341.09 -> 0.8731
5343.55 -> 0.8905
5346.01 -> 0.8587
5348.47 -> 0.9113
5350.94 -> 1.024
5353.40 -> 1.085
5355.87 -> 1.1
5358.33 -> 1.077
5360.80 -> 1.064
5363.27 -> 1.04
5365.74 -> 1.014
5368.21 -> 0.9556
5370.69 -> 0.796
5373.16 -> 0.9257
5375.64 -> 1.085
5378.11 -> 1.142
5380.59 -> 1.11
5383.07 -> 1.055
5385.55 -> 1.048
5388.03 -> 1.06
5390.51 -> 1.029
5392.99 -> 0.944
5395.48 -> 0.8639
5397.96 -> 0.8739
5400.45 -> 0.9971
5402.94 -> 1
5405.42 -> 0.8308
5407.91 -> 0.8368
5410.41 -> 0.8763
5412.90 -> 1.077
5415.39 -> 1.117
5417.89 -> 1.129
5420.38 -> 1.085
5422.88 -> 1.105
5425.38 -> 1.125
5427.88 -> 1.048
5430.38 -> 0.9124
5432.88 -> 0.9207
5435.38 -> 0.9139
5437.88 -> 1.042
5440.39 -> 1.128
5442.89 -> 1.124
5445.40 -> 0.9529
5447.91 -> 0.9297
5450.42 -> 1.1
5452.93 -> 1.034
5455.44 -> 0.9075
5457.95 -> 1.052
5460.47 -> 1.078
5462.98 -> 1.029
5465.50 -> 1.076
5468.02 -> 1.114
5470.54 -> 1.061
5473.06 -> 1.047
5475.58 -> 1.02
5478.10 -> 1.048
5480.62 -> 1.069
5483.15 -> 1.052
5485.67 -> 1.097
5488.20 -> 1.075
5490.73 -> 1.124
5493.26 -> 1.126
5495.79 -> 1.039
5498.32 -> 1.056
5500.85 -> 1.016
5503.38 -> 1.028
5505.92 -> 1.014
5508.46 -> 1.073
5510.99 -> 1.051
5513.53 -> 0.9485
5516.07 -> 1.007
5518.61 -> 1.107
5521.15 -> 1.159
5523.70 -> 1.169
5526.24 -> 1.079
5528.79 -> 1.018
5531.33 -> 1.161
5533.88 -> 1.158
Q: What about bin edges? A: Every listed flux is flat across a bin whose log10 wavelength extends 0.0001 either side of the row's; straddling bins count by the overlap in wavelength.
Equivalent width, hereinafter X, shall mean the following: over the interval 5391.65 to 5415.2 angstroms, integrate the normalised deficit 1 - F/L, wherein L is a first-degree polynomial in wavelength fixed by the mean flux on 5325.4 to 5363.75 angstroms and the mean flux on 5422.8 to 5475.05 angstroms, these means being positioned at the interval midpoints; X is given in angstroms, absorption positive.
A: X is 1.49 angstroms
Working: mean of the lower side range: 0.945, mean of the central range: 0.931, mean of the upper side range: 1.03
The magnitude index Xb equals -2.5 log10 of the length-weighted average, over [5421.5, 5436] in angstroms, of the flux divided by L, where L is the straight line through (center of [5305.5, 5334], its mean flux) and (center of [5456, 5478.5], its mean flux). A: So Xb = 0.02 mag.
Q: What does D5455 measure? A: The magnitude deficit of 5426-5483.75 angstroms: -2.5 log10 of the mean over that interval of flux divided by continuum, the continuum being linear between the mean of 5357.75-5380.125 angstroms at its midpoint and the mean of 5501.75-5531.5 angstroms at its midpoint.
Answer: 0.01 mag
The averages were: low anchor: 1.01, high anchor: 1.06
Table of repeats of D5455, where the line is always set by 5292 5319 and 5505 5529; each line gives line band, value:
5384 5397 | 0.03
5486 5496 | -0.04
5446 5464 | 0.02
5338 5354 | 0.07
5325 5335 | 0.21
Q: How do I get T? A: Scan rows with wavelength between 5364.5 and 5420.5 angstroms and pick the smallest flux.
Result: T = 0.796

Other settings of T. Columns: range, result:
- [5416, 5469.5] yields 0.9075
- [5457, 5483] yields 1.02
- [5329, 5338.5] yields 0.8548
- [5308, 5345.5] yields 0.6298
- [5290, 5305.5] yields 0.7711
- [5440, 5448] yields 0.9297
